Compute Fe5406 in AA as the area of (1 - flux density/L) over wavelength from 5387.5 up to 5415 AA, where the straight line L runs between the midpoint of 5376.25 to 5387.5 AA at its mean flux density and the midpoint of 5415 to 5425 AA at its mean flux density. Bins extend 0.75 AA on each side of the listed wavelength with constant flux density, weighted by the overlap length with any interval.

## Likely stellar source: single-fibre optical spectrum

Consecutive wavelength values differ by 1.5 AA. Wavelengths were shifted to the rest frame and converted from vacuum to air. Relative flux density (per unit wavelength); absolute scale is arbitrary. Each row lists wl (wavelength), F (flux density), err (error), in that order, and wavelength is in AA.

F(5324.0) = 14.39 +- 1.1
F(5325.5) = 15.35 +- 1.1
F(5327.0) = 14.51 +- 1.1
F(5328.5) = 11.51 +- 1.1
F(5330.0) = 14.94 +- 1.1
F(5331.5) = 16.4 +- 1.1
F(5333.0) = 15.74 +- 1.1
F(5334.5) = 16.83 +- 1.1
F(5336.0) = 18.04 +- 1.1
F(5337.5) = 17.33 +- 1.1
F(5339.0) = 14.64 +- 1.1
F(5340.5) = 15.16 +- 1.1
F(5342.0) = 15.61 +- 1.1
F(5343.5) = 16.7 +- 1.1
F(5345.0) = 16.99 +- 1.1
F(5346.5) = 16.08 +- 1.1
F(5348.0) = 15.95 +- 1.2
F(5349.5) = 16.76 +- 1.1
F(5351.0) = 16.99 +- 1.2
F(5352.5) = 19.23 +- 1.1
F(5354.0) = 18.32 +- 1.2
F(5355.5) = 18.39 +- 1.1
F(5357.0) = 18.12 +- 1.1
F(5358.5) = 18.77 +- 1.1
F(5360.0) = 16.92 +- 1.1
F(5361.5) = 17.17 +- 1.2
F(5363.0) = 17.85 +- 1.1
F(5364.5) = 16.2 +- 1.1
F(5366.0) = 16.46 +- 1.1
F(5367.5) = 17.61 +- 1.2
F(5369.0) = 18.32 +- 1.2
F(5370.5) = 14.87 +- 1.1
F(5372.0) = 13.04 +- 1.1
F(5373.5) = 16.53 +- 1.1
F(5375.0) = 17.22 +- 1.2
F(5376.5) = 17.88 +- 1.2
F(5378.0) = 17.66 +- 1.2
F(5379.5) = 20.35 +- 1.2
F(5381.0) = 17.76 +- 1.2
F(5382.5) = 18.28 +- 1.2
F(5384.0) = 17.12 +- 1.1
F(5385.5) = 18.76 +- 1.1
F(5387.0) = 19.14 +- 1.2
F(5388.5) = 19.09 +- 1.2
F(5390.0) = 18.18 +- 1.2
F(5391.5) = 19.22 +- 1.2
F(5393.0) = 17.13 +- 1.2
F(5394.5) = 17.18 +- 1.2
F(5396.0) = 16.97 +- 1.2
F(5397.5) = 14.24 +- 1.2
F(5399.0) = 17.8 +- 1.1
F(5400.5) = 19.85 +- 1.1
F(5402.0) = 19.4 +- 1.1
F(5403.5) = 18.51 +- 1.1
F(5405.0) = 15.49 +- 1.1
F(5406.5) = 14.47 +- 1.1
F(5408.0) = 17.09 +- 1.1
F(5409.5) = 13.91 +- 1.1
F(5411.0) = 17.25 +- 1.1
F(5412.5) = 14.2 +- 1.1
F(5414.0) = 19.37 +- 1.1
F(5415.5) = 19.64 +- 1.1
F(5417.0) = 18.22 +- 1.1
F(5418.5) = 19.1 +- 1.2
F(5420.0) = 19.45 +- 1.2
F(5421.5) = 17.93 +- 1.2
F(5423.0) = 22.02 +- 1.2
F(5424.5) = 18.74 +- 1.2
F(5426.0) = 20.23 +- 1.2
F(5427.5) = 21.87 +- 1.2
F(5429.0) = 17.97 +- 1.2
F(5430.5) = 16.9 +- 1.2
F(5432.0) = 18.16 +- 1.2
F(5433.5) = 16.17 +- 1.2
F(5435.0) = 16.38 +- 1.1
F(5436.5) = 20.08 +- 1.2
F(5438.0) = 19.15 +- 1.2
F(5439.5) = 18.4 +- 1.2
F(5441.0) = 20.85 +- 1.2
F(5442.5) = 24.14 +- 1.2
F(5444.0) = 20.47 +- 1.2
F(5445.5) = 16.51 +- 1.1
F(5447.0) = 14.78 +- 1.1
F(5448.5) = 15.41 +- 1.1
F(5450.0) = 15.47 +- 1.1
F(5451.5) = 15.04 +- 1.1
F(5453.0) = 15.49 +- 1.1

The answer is 2.4 AA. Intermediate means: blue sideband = 18.4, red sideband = 19.3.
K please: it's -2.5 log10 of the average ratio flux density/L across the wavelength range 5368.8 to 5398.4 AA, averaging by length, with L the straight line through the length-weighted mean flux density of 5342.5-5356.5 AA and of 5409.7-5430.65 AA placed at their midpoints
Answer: 0.032 mag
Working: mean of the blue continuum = 17.3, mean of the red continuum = 18.7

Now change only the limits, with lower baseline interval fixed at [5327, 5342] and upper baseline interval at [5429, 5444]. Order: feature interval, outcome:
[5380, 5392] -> -0.07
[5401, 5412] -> 0.08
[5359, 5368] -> -0.04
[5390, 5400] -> 0.02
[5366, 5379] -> 0.01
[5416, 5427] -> -0.06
